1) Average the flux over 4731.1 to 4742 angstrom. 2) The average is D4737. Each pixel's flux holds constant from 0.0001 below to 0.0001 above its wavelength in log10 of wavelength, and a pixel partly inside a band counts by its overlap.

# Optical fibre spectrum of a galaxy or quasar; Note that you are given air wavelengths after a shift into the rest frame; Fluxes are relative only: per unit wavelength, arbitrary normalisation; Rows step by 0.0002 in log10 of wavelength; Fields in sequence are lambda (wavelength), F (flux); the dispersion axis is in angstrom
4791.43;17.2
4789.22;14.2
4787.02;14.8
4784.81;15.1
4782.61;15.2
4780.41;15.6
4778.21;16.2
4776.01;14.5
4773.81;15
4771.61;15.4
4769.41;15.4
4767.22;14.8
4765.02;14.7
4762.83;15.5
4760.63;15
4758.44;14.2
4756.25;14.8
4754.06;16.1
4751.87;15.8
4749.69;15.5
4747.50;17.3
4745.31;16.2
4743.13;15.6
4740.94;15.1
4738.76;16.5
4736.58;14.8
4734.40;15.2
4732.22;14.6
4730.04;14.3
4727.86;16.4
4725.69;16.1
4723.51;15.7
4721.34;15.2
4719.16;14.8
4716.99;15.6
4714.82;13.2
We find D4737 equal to 15.2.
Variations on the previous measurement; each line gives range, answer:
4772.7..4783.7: 15.3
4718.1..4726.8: 15.5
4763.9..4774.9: 15.1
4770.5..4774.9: 15.2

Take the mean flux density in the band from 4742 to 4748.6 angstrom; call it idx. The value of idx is 16.3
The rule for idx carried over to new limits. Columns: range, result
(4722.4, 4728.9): 16.1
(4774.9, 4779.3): 15.3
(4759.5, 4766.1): 15.1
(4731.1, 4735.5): 14.9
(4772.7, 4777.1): 14.7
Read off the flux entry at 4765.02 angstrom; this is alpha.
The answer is 14.7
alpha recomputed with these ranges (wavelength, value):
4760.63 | 15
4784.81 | 15.1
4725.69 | 16.1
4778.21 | 16.2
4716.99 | 15.6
